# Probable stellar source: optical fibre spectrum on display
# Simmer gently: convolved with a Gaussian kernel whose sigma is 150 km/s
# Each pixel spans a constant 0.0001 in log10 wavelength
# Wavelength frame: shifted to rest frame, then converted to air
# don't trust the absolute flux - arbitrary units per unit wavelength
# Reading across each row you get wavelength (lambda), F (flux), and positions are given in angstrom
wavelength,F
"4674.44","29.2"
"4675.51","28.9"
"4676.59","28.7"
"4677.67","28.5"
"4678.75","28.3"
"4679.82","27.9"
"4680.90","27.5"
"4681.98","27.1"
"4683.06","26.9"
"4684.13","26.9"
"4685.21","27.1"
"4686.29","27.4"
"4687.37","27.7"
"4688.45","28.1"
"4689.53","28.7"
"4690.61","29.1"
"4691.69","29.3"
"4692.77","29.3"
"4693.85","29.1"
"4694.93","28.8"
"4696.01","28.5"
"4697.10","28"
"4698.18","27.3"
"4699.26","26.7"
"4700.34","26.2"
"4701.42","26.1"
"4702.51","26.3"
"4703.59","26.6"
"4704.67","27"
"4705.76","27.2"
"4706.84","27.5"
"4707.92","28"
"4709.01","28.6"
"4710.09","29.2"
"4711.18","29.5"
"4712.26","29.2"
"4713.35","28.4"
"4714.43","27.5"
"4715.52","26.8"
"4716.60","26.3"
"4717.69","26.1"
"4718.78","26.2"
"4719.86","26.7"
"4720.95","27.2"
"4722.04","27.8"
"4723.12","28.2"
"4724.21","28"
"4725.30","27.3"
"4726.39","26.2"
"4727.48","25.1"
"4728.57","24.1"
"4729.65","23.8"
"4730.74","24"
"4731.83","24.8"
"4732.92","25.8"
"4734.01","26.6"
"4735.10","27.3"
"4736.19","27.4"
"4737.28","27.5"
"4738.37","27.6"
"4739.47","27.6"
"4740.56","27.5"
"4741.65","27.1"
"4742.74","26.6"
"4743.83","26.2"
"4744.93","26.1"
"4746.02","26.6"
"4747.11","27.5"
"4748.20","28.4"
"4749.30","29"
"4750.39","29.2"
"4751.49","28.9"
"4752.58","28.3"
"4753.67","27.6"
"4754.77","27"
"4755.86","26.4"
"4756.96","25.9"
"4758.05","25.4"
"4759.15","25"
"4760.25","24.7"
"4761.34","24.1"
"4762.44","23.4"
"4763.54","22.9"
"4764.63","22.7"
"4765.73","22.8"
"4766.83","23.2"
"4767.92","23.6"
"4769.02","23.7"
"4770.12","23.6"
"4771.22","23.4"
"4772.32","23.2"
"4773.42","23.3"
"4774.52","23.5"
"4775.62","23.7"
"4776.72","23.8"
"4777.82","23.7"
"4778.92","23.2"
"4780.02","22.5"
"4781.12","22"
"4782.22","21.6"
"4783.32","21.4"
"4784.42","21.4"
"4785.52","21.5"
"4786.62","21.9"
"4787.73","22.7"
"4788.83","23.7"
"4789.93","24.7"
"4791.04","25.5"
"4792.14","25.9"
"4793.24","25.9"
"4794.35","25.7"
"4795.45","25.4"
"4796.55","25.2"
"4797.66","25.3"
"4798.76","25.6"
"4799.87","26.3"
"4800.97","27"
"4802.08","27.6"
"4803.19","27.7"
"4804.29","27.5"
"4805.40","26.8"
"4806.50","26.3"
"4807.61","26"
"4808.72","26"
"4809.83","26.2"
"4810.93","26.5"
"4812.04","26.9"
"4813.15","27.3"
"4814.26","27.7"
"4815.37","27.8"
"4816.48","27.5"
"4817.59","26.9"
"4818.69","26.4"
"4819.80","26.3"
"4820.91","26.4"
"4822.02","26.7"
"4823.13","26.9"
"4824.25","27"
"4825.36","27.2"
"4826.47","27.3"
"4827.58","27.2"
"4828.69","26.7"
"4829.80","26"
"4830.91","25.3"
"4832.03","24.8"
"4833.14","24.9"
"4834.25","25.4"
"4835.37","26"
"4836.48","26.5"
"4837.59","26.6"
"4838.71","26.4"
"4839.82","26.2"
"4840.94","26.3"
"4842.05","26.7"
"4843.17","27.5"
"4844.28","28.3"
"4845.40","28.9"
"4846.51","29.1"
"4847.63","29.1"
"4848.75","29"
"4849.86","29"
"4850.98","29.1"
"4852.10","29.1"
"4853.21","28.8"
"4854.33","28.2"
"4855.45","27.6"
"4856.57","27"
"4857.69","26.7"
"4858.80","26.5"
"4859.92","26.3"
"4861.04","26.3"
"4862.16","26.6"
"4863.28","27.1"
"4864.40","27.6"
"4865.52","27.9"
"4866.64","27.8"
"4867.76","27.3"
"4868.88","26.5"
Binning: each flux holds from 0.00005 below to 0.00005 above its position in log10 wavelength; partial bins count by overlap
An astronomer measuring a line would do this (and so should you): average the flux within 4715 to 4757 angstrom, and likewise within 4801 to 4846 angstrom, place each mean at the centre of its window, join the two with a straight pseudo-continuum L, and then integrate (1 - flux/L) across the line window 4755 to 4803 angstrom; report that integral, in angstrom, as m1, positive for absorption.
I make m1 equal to 4.8 angstrom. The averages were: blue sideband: 26.9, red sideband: 26.7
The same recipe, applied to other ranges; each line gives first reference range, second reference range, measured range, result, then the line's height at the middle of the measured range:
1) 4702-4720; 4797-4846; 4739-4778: 2.45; 27.1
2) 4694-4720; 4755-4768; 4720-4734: 0.13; 26.3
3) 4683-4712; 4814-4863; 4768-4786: 2.99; 27.4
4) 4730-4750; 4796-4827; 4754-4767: 1.10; 26.8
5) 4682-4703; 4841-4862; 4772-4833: 5.45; 27.9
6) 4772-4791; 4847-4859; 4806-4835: -0.83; 25.8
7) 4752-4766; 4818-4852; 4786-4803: 0.50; 26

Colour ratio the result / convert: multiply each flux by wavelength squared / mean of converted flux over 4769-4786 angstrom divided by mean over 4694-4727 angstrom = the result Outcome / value 0.85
